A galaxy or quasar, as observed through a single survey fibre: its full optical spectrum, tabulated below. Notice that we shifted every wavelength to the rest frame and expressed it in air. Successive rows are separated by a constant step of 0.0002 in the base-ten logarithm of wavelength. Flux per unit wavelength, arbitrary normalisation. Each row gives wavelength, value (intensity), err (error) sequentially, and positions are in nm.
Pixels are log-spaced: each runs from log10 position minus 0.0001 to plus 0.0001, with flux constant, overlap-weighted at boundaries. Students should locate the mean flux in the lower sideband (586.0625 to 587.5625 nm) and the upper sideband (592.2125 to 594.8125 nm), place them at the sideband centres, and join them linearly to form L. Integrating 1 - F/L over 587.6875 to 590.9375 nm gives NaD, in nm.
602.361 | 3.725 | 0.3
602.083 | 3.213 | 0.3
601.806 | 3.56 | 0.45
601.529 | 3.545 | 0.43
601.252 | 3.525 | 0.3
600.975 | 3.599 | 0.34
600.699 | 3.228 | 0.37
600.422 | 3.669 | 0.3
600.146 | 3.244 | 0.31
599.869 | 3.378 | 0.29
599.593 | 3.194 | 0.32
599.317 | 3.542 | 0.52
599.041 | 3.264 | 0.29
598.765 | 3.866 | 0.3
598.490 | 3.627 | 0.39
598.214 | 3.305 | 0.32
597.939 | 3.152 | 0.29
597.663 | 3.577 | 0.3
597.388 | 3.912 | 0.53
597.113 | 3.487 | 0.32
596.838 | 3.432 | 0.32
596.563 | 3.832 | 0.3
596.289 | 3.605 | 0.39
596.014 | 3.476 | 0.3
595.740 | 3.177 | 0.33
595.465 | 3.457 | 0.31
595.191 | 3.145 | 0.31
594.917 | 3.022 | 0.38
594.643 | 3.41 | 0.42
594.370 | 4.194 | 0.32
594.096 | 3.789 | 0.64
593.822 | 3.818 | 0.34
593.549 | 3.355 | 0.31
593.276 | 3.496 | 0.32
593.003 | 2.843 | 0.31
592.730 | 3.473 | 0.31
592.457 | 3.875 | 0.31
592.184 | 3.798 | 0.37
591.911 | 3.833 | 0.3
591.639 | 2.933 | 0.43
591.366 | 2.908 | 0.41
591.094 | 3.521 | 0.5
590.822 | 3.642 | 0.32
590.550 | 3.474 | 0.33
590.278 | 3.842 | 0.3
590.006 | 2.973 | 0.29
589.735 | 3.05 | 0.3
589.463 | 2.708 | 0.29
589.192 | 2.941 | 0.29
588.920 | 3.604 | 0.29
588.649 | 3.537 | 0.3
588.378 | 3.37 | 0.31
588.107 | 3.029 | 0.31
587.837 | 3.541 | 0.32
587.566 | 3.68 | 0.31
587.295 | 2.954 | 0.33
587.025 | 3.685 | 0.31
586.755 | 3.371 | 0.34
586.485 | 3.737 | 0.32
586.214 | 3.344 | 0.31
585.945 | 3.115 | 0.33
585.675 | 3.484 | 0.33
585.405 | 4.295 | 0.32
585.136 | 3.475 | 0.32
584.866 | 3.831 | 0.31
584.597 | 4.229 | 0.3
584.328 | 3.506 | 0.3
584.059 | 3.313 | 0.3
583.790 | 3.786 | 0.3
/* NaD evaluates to 0.17 nm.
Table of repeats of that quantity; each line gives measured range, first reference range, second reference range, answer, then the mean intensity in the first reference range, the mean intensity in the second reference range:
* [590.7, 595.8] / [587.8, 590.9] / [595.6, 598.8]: -0.076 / 3.3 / 3.53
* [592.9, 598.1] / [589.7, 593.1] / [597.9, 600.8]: -0.108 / 3.41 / 3.42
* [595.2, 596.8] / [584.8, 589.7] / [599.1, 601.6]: -0.025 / 3.41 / 3.43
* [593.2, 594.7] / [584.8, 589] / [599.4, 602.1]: -0.103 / 3.5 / 3.43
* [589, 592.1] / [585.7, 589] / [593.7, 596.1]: 0.159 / 3.41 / 3.5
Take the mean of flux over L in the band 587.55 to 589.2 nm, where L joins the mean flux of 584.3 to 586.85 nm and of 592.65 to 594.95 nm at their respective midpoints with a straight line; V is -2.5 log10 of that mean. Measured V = 0.06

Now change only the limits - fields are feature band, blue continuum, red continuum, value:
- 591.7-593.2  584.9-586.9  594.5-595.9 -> -0.06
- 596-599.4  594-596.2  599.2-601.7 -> -0.03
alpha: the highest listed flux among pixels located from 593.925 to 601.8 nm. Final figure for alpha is 4.194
